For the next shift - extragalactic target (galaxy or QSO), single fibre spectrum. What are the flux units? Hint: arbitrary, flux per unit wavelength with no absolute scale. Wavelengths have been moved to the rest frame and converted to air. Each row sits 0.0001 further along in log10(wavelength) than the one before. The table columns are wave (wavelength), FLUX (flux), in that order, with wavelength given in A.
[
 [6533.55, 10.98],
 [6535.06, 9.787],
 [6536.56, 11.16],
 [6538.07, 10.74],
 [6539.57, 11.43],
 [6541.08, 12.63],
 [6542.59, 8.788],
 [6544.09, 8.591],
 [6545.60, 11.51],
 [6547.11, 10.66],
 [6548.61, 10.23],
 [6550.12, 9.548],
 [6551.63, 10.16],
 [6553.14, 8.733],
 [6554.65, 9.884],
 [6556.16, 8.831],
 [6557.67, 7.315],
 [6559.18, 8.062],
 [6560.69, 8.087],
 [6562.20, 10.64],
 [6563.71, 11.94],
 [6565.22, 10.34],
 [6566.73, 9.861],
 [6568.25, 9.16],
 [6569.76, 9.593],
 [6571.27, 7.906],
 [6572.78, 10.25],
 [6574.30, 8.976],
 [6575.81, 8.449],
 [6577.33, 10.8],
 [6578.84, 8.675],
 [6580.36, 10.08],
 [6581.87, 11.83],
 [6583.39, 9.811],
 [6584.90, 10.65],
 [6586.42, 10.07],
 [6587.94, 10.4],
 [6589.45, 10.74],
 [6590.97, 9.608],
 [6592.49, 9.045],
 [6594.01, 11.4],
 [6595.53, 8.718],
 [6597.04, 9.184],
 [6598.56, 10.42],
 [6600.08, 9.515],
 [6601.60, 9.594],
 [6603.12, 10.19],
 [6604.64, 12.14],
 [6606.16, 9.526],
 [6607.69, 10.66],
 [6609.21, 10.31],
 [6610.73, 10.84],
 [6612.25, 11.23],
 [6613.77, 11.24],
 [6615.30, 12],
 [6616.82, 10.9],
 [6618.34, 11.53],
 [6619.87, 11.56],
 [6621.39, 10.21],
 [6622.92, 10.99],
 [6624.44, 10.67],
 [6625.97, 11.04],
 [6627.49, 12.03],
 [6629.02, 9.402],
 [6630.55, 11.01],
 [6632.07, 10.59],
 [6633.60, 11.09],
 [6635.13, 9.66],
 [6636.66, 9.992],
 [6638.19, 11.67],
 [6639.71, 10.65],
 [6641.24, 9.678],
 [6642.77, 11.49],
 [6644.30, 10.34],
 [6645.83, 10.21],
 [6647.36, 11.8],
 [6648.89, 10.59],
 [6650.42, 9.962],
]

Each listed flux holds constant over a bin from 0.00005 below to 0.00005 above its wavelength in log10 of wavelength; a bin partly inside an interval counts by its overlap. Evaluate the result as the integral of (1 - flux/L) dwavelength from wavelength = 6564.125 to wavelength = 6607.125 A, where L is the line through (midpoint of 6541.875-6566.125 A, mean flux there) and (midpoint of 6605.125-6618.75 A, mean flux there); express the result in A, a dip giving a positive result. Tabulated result 1.69 A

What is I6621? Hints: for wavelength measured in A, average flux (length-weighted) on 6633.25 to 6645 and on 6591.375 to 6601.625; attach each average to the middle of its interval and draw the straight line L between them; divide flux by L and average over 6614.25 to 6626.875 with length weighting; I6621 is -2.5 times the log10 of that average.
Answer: -0.10 mag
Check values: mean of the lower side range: 9.7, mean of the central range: 11.1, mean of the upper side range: 10.6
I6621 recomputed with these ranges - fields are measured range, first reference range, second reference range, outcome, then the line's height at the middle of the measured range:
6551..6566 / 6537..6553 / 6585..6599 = 0.10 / 10.3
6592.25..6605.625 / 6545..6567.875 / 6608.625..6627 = 0.06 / 10.6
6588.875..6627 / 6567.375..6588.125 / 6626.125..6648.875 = -0.03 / 10.2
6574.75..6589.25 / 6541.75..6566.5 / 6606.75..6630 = 0.01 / 10.2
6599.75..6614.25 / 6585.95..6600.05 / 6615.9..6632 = -0.02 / 10.4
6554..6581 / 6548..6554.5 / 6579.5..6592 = 0.07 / 9.99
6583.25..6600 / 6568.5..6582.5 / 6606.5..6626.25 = 0.01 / 10.1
